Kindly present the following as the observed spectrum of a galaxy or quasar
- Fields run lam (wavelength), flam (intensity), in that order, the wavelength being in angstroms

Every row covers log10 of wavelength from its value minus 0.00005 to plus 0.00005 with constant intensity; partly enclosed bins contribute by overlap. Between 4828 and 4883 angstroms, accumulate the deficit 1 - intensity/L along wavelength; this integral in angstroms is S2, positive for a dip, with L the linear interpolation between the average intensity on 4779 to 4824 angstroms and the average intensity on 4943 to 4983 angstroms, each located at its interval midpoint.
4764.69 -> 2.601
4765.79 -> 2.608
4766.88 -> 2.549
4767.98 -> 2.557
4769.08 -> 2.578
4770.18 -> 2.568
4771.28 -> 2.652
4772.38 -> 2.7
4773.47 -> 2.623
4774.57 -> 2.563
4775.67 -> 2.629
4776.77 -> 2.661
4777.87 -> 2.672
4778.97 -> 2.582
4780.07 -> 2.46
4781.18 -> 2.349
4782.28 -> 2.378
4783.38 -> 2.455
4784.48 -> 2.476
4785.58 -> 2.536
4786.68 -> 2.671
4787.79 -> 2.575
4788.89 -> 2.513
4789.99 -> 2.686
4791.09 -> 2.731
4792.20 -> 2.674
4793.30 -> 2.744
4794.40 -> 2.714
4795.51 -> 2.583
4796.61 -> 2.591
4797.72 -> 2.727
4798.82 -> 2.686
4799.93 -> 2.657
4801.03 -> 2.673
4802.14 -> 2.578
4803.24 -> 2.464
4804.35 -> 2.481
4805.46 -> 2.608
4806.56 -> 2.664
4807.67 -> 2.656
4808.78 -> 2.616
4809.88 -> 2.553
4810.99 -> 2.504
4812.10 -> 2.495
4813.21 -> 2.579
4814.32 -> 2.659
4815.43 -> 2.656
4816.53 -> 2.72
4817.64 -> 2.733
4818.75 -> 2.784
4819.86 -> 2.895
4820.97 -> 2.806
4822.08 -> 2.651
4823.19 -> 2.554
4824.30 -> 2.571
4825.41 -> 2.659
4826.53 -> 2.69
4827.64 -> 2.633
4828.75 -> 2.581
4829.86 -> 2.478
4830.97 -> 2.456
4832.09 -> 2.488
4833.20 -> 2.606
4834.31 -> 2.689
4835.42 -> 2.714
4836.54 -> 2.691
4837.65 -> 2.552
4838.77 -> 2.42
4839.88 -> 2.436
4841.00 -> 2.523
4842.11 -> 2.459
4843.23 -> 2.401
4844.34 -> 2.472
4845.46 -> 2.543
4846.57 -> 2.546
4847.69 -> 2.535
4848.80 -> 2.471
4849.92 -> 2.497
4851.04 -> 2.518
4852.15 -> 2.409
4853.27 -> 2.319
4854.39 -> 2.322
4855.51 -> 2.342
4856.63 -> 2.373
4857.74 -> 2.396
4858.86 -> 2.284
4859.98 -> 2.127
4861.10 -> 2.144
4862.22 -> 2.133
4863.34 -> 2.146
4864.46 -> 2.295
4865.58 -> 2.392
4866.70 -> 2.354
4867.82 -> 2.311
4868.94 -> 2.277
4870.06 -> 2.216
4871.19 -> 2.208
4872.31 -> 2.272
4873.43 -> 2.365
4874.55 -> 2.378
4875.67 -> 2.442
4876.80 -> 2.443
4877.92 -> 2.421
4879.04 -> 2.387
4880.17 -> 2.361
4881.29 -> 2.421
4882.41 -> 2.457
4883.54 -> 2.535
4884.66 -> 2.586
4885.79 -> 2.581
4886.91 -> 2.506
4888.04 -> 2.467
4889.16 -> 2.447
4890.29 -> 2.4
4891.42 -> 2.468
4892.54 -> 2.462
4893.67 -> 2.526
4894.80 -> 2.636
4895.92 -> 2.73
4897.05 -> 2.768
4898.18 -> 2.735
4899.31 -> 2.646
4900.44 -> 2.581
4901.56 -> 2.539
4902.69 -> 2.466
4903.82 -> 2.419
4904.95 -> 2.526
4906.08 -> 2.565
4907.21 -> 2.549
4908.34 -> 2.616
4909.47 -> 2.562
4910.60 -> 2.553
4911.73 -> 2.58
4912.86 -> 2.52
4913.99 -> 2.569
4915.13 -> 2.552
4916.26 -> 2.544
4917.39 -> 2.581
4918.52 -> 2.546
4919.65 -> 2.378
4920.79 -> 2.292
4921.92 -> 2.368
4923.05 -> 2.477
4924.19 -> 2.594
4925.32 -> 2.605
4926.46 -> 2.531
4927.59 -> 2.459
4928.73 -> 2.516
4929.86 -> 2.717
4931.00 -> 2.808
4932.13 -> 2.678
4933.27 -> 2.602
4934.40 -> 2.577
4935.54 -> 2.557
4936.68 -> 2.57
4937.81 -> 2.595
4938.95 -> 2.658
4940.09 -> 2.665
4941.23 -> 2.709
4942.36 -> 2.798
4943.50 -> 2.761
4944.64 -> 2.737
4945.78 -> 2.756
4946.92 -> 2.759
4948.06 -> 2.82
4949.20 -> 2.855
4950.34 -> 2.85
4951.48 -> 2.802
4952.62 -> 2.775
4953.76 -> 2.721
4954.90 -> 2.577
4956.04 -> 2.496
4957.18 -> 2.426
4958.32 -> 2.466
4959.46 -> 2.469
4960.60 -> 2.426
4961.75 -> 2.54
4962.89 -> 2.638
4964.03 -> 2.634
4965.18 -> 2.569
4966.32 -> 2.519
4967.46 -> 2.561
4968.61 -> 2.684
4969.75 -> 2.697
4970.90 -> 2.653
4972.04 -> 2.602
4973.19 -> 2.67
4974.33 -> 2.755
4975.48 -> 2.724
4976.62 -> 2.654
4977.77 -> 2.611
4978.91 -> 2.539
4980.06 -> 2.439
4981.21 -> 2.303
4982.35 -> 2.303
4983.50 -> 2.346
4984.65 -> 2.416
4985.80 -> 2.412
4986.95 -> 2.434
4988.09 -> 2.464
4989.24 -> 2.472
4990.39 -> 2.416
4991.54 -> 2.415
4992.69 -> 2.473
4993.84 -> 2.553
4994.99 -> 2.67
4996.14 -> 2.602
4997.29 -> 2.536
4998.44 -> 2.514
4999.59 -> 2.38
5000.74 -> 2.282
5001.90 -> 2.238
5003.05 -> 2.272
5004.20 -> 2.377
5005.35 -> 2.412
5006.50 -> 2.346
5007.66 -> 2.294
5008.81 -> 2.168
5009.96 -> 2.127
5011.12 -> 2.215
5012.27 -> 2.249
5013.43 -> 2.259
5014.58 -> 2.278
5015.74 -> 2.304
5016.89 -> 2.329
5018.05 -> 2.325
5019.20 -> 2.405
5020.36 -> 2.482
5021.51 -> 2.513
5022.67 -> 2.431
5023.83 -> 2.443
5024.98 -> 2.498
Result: 4.3 angstroms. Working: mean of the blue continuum 2.61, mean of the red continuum 2.62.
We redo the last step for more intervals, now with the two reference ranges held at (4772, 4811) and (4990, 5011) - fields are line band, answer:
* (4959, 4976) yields -1.33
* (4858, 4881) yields 1.99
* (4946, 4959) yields -1.33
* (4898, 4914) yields -0.48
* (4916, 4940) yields -0.94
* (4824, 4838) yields -0.24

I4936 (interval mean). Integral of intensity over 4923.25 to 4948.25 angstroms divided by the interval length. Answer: 2.65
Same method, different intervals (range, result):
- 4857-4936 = 2.47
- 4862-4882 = 2.33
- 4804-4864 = 2.52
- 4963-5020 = 2.45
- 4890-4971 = 2.6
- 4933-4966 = 2.65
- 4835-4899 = 2.43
